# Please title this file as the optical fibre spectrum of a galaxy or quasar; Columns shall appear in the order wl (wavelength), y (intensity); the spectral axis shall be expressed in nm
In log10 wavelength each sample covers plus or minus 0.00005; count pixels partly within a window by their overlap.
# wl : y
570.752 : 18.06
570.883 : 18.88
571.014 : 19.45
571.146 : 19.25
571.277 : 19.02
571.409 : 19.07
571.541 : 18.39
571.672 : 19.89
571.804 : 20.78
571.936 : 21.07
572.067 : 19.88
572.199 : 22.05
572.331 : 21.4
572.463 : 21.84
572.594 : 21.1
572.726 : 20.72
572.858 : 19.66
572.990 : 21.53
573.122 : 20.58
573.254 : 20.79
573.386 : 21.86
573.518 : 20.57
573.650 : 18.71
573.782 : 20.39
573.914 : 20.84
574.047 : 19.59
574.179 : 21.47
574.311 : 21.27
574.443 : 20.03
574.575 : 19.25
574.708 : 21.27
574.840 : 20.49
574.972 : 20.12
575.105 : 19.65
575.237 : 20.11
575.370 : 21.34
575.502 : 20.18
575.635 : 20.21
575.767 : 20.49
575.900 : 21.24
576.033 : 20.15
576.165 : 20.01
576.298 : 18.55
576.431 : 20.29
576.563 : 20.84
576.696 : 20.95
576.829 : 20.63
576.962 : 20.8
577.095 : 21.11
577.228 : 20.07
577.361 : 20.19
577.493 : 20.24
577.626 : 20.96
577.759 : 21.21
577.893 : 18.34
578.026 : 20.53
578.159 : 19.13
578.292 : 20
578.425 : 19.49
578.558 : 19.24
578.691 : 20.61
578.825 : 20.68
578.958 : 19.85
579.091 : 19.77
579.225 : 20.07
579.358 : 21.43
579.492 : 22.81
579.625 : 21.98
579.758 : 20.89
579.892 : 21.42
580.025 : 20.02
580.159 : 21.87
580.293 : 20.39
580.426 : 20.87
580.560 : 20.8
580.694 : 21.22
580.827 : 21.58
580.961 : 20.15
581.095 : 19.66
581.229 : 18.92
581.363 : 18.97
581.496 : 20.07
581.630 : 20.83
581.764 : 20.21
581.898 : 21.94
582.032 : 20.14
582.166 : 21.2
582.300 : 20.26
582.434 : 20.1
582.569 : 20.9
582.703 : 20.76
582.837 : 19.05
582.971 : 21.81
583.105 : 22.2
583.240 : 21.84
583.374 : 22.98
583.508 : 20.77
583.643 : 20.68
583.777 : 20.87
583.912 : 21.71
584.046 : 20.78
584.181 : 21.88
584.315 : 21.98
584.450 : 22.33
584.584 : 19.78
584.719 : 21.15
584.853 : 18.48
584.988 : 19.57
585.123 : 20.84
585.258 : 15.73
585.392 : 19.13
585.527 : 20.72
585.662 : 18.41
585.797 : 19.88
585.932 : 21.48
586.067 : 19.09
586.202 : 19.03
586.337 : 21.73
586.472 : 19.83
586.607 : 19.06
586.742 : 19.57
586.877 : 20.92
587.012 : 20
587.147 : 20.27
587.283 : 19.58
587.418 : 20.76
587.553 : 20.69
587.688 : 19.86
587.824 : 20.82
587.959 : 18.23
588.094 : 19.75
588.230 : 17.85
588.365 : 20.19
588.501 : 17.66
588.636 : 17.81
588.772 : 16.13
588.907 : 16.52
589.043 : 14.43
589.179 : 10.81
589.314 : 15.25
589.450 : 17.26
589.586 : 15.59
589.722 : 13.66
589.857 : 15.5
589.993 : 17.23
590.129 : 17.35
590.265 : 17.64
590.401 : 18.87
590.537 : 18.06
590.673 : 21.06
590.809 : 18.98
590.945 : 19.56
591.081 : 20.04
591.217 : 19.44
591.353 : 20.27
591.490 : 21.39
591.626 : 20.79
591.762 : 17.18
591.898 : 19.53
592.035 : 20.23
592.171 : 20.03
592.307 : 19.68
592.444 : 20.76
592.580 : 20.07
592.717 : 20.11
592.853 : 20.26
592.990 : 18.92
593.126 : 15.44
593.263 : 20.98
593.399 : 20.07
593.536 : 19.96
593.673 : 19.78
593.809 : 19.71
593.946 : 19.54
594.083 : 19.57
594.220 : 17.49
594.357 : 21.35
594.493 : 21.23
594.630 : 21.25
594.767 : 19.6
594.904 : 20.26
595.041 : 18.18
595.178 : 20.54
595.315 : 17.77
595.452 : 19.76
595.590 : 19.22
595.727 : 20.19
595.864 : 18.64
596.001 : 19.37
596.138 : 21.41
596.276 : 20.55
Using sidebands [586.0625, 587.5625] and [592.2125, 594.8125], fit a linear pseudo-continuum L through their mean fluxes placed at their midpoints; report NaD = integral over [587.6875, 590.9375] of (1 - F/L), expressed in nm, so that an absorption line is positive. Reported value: 0.43 nm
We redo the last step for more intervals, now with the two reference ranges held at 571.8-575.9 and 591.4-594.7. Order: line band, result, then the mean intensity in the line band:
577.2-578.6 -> 0.03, 20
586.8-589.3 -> 0.20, 18.4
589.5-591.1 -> 0.18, 17.7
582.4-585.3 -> -0.08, 20.8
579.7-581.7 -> -0.02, 20.5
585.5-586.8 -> 0.02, 19.9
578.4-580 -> -0.02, 20.7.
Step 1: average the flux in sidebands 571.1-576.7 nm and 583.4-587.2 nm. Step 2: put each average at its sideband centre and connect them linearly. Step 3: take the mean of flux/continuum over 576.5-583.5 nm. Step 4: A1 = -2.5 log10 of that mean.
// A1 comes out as -0.02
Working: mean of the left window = 20.4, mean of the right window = 20.2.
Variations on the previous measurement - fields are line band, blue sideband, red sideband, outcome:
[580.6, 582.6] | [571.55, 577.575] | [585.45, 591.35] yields -0.048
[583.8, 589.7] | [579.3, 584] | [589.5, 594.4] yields 0.050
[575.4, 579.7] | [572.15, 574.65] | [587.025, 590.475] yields -0.028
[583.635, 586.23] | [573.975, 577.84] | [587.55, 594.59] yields -0.044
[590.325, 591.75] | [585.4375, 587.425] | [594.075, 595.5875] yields 0.006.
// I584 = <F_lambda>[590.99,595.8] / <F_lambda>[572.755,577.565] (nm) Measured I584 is 1.0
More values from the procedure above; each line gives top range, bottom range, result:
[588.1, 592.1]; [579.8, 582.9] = 0.87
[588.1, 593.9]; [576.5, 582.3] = 0.90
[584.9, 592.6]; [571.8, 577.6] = 0.91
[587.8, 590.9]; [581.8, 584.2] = 0.82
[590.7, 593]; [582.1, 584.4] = 0.94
